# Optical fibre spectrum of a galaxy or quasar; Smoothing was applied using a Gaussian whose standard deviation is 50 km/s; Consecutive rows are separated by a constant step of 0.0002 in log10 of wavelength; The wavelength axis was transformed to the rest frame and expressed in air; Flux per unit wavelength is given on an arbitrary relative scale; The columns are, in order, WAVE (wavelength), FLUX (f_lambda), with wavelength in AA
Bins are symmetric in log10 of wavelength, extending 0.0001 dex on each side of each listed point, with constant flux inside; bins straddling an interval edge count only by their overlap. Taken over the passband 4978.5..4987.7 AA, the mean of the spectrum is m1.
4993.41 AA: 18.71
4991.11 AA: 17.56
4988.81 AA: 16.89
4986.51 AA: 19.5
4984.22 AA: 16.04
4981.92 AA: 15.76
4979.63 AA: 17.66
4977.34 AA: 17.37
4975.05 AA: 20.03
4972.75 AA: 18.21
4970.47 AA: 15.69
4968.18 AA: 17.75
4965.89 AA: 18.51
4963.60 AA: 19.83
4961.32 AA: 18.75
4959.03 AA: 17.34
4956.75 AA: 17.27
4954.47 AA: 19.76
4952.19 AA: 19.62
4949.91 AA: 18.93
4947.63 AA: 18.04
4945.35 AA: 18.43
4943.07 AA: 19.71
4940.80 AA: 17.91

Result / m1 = 17.2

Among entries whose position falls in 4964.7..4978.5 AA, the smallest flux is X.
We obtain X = 15.69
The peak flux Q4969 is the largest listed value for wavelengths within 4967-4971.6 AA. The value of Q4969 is 17.75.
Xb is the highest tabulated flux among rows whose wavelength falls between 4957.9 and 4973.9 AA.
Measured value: 19.83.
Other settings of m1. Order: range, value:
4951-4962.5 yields 18.6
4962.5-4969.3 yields 18.7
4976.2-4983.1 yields 16.9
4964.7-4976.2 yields 18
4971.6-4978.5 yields 18.5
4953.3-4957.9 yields 18.5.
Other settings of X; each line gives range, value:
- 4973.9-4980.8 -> 17.37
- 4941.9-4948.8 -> 18.04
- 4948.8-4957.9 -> 17.27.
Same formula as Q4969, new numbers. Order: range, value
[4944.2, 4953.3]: 19.62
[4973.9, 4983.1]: 20.03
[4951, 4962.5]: 19.76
